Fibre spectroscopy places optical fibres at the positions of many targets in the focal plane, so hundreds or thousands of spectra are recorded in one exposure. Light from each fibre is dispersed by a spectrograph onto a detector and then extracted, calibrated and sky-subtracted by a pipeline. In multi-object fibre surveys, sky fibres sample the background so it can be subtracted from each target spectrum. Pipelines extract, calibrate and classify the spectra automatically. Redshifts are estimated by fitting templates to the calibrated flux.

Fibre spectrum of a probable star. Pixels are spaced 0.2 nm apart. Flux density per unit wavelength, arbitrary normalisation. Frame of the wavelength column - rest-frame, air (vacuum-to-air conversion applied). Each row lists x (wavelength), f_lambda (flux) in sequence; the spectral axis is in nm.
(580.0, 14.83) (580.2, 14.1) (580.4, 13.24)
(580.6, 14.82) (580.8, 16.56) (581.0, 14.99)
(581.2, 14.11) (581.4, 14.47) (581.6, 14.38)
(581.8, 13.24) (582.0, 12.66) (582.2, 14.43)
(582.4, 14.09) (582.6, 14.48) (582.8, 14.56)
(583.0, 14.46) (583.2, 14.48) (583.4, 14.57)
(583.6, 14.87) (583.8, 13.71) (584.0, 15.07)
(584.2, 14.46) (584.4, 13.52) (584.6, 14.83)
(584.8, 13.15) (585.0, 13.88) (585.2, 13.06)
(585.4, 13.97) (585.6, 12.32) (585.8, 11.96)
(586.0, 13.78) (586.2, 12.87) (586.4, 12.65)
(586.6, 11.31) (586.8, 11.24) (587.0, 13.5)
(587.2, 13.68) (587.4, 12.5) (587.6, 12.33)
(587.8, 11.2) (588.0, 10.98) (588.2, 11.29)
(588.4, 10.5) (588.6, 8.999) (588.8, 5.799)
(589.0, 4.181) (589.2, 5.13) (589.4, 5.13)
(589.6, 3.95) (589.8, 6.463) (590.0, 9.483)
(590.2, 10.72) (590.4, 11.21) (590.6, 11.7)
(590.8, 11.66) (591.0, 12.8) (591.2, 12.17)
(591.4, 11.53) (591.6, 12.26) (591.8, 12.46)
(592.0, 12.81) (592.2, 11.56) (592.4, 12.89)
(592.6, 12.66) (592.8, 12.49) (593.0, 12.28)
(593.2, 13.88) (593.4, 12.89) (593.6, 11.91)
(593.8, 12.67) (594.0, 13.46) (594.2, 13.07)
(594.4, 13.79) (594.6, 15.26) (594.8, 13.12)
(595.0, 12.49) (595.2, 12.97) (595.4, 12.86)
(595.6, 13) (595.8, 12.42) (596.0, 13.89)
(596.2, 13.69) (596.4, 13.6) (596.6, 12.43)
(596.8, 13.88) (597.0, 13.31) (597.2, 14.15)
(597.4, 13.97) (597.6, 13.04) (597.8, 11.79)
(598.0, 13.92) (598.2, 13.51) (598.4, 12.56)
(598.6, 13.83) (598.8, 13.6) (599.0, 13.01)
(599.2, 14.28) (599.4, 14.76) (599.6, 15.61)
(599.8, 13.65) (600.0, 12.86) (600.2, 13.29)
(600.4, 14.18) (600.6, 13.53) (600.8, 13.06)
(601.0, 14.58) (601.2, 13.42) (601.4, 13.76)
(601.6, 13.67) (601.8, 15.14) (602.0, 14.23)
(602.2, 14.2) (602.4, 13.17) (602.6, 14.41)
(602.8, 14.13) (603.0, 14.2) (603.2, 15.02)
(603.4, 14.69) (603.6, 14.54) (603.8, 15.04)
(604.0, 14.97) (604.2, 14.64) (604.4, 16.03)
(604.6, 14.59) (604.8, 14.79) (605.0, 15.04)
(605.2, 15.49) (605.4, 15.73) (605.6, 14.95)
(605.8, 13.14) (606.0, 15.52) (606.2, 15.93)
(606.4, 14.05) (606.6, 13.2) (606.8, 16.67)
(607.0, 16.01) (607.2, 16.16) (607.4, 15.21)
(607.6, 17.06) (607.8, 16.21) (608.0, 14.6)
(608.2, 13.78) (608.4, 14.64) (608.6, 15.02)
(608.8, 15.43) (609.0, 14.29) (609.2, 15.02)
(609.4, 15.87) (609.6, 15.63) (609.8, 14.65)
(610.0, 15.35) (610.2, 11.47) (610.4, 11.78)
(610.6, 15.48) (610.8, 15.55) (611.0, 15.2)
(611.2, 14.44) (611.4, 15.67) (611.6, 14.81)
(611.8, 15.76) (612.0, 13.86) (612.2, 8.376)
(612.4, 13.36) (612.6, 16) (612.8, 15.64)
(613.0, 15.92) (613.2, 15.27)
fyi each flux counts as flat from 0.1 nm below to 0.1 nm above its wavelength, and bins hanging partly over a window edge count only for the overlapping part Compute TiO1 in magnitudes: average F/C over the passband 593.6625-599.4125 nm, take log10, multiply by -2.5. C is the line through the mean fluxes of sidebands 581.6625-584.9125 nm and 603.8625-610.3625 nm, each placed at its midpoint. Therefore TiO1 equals 0.10 mag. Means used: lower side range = 14.2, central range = 13.4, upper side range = 15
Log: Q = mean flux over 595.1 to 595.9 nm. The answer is 12.8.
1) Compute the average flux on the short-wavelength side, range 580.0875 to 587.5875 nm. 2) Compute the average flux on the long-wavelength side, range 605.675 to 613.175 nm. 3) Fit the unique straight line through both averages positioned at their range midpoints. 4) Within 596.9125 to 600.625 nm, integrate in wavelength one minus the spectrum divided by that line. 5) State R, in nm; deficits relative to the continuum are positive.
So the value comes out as 0.19 nm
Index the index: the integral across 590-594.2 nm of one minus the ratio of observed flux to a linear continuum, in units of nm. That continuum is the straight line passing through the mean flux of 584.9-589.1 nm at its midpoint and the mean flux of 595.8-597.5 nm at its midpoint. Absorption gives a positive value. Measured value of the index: 0.12 nm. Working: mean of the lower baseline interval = 11.5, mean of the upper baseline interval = 13.5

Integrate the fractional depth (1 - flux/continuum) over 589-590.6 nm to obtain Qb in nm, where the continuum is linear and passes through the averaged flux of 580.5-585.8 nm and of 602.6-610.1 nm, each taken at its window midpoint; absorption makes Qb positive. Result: 0.77 nm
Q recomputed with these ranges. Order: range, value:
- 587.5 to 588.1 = 11.5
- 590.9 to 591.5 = 12.2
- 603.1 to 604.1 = 14.9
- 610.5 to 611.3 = 15.2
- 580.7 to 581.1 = 15.8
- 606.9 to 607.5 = 15.8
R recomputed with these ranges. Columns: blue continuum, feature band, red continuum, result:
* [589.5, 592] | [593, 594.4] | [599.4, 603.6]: -0.17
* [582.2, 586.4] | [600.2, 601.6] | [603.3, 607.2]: 0.10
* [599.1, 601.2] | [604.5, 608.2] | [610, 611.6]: -0.27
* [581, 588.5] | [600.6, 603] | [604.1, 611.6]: 0.10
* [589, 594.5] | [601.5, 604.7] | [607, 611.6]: -0.22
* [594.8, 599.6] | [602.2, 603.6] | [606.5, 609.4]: 0.01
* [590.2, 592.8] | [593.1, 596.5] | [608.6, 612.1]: -0.18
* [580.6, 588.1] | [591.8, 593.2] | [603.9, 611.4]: 0.15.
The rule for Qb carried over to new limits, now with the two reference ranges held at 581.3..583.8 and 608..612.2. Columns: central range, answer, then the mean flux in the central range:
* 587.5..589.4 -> 0.74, 8.73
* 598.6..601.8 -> 0.12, 13.9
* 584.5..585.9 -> 0.09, 13.3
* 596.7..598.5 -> 0.13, 13.3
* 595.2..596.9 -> 0.14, 13.2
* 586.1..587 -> 0.13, 12.2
